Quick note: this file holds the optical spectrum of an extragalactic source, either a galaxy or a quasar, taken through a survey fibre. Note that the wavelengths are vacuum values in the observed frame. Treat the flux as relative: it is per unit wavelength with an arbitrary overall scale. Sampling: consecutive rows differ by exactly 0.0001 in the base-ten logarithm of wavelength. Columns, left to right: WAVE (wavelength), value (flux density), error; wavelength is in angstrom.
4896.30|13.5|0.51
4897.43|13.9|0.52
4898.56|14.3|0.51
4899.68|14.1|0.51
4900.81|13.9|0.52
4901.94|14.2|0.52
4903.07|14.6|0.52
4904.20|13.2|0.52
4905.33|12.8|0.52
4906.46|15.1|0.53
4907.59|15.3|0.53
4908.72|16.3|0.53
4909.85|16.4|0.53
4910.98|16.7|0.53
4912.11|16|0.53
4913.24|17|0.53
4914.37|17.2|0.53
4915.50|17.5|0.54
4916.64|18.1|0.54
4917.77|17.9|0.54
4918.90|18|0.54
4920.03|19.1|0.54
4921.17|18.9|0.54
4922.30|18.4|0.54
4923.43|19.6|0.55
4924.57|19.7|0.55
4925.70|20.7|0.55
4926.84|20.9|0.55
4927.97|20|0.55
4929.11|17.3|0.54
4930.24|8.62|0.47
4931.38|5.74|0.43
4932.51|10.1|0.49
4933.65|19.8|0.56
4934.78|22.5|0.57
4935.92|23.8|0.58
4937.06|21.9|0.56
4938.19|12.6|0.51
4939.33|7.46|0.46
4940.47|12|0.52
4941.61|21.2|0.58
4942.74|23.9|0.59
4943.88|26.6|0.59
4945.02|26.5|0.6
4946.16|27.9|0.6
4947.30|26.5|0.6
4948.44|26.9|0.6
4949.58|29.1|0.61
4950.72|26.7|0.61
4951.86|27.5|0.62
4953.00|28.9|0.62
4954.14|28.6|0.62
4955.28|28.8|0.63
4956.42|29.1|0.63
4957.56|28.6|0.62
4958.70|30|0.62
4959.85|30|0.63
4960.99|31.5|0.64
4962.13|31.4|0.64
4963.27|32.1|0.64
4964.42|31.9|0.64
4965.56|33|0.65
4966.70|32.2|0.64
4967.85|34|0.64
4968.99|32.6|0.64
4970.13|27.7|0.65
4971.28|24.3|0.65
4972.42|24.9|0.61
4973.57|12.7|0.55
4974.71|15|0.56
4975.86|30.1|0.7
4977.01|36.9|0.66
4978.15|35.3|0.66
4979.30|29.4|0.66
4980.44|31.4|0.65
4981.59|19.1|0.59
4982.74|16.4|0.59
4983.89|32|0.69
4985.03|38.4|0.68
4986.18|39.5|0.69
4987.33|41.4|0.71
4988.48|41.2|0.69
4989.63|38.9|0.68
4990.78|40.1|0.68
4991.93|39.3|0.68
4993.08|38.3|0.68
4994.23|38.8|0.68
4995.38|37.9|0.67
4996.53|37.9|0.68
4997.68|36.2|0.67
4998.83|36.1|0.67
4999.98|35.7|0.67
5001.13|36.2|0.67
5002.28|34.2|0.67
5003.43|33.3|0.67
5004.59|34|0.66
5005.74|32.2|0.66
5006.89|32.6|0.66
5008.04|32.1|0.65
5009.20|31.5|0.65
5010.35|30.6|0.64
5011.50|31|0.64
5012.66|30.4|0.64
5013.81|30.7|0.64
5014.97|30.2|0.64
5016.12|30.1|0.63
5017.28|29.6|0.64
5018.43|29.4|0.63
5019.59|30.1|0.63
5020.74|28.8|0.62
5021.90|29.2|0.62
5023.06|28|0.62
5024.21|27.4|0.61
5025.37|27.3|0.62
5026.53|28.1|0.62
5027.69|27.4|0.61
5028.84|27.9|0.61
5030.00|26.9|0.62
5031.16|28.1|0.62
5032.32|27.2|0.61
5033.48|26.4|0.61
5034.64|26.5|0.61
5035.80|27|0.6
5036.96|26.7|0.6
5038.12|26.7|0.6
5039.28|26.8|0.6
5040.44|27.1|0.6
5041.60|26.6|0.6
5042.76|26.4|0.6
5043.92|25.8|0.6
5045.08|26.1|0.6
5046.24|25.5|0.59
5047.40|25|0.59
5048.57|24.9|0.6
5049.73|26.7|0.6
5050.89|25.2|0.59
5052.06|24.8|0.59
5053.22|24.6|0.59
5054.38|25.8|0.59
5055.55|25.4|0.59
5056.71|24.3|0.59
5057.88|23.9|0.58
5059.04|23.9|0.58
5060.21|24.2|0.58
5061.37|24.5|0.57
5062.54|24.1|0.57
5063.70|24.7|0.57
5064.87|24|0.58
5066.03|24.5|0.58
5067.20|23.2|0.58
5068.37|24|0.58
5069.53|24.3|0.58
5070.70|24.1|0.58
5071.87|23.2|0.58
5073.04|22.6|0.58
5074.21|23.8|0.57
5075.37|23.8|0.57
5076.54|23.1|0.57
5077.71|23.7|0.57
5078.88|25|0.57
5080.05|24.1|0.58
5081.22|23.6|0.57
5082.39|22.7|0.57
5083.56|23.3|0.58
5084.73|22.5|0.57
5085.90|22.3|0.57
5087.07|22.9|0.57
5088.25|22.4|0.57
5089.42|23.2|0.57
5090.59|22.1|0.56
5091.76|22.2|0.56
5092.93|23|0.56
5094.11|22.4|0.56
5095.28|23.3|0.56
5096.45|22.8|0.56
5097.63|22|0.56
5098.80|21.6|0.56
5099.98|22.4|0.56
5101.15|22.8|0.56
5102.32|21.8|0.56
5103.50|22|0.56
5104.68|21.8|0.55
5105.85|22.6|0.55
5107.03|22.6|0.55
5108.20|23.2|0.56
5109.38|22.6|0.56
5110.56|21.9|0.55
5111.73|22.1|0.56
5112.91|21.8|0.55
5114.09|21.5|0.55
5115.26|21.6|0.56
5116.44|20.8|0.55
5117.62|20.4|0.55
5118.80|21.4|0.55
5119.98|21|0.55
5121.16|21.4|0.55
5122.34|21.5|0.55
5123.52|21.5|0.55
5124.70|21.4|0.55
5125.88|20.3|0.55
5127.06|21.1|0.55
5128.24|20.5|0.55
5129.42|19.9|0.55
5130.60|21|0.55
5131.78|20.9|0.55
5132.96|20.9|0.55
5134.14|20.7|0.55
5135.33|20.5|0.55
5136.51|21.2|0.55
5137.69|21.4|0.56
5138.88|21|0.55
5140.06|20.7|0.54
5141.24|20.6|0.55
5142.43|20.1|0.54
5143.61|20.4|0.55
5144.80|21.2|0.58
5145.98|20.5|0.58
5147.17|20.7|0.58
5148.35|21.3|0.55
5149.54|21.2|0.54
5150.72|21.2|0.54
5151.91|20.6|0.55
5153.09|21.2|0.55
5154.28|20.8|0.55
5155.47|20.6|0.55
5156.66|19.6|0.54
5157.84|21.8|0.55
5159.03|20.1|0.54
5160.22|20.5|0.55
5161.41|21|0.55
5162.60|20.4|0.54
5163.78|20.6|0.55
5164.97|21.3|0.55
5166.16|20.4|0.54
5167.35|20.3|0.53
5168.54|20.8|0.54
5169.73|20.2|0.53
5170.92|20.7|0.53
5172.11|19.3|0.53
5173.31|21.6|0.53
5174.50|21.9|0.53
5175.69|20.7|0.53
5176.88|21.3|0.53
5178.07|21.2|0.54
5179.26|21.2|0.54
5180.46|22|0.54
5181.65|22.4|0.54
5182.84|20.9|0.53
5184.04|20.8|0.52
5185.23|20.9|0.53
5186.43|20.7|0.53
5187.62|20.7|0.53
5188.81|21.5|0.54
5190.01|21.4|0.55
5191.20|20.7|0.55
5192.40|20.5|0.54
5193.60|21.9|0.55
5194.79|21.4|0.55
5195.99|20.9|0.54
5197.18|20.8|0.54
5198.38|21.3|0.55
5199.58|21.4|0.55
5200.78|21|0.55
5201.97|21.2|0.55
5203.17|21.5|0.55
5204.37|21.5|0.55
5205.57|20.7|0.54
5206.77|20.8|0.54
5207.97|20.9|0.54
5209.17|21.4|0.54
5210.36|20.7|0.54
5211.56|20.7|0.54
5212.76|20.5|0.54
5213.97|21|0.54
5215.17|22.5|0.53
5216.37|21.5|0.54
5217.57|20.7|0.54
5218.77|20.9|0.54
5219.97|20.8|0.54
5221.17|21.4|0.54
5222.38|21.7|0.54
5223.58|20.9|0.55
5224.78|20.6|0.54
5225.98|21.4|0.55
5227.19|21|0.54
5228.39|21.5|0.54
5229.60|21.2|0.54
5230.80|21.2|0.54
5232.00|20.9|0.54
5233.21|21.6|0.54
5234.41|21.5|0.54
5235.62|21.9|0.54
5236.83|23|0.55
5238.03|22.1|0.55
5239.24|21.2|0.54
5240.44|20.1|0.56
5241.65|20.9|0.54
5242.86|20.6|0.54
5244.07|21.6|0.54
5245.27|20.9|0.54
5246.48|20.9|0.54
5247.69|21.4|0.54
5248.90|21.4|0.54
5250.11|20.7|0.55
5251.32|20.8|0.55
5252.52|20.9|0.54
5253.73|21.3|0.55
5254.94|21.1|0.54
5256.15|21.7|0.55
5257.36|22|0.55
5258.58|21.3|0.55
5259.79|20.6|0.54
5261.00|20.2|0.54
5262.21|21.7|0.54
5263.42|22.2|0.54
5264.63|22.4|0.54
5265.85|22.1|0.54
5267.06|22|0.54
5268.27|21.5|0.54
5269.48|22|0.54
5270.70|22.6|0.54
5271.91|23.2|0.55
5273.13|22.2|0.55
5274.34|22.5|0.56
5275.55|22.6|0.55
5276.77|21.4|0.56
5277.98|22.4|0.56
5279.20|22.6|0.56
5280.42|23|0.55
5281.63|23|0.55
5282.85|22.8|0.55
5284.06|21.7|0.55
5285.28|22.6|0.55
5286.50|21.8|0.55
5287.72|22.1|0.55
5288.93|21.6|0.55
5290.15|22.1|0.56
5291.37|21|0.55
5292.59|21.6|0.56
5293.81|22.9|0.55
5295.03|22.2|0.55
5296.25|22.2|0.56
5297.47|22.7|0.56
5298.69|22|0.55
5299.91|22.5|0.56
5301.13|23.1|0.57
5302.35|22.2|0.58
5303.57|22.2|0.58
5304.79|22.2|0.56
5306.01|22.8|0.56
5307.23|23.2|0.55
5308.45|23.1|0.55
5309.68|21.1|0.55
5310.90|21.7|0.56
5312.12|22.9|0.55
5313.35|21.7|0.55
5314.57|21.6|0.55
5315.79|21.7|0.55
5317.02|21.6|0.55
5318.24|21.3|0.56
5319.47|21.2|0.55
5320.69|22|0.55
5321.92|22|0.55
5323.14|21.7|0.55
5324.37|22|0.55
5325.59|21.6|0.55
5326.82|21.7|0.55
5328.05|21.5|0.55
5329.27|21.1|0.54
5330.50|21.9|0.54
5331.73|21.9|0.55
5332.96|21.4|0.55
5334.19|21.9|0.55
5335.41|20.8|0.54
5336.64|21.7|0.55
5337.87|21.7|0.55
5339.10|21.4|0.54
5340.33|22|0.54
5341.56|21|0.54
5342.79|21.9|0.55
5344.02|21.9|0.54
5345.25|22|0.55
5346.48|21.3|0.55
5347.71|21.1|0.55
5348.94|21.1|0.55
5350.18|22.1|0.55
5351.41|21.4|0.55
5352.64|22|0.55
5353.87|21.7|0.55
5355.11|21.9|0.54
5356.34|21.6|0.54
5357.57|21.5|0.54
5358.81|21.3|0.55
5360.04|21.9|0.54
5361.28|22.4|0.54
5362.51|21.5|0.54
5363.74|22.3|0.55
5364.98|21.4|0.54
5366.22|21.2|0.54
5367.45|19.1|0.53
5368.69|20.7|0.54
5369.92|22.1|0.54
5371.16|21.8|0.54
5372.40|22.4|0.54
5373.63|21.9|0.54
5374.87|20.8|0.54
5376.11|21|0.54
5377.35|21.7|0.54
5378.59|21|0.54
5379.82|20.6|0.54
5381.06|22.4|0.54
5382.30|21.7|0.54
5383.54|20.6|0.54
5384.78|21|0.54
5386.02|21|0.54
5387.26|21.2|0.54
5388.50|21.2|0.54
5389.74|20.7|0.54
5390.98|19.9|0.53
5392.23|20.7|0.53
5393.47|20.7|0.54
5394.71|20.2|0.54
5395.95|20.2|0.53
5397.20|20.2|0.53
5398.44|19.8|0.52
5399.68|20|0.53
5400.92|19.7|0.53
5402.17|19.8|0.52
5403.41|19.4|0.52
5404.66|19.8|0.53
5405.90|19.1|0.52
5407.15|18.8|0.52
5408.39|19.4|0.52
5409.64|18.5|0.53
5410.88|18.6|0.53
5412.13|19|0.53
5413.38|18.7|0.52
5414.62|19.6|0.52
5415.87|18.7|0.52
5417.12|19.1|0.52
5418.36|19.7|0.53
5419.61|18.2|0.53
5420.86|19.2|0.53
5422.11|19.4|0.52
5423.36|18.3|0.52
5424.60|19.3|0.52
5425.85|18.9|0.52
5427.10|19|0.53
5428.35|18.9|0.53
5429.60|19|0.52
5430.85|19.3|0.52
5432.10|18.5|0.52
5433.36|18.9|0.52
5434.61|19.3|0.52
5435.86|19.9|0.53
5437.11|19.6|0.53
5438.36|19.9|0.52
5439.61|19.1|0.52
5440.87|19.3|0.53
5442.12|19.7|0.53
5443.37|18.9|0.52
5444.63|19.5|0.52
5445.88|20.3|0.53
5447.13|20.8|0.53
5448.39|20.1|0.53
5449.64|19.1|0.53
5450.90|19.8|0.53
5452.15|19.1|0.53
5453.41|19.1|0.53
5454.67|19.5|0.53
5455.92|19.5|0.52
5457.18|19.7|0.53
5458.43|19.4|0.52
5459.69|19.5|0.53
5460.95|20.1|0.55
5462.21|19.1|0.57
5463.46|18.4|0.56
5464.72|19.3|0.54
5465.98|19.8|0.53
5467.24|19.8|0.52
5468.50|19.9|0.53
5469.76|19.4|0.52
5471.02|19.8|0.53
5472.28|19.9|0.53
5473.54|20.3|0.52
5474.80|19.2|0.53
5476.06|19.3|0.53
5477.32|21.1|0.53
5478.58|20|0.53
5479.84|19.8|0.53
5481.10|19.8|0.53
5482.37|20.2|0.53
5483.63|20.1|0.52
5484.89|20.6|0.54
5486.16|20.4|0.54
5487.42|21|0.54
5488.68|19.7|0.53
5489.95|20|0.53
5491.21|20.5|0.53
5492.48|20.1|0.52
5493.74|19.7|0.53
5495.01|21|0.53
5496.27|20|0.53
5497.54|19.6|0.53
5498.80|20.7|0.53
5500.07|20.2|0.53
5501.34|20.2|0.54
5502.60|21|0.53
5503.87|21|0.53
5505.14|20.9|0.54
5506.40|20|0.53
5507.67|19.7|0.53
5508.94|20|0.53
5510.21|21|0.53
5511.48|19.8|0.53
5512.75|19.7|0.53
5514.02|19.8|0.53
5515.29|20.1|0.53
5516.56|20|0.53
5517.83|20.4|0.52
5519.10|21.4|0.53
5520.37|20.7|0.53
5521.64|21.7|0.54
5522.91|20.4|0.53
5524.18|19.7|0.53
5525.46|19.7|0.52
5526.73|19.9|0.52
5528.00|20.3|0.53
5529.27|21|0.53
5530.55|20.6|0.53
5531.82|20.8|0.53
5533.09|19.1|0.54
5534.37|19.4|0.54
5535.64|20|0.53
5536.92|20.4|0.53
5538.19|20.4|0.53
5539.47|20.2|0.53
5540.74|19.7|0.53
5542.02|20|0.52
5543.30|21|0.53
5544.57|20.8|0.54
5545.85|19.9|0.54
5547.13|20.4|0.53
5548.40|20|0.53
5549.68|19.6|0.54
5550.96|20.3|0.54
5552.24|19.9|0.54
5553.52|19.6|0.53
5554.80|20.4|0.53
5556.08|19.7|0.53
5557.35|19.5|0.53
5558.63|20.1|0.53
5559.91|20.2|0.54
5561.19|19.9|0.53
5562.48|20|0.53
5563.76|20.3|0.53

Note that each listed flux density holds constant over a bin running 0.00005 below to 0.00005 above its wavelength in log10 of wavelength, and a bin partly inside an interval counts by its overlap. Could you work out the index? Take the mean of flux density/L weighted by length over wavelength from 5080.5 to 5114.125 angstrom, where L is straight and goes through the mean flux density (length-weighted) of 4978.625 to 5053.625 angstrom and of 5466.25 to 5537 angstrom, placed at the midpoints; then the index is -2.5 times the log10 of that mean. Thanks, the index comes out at 0.268 mag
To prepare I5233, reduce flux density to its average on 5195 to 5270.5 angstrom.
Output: 21.3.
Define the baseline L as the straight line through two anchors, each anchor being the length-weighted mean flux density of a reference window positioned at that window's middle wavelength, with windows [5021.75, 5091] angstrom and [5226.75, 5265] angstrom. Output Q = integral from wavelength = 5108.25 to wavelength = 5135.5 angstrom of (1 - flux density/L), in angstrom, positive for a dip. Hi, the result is 2.93 angstrom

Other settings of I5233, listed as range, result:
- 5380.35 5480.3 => 19.7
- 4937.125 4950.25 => 21.9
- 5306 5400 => 21.4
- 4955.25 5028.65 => 31.5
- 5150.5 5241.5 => 21.1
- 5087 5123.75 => 22.1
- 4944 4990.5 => 29.7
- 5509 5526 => 20.3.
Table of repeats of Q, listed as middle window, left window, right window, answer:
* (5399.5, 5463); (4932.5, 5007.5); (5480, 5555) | 7.0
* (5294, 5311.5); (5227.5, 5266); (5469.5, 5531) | -1.1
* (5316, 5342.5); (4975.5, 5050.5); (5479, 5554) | 2.8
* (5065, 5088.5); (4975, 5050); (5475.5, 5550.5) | 4.8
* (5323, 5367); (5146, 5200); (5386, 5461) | -3.7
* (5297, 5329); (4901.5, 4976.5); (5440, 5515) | -2.4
